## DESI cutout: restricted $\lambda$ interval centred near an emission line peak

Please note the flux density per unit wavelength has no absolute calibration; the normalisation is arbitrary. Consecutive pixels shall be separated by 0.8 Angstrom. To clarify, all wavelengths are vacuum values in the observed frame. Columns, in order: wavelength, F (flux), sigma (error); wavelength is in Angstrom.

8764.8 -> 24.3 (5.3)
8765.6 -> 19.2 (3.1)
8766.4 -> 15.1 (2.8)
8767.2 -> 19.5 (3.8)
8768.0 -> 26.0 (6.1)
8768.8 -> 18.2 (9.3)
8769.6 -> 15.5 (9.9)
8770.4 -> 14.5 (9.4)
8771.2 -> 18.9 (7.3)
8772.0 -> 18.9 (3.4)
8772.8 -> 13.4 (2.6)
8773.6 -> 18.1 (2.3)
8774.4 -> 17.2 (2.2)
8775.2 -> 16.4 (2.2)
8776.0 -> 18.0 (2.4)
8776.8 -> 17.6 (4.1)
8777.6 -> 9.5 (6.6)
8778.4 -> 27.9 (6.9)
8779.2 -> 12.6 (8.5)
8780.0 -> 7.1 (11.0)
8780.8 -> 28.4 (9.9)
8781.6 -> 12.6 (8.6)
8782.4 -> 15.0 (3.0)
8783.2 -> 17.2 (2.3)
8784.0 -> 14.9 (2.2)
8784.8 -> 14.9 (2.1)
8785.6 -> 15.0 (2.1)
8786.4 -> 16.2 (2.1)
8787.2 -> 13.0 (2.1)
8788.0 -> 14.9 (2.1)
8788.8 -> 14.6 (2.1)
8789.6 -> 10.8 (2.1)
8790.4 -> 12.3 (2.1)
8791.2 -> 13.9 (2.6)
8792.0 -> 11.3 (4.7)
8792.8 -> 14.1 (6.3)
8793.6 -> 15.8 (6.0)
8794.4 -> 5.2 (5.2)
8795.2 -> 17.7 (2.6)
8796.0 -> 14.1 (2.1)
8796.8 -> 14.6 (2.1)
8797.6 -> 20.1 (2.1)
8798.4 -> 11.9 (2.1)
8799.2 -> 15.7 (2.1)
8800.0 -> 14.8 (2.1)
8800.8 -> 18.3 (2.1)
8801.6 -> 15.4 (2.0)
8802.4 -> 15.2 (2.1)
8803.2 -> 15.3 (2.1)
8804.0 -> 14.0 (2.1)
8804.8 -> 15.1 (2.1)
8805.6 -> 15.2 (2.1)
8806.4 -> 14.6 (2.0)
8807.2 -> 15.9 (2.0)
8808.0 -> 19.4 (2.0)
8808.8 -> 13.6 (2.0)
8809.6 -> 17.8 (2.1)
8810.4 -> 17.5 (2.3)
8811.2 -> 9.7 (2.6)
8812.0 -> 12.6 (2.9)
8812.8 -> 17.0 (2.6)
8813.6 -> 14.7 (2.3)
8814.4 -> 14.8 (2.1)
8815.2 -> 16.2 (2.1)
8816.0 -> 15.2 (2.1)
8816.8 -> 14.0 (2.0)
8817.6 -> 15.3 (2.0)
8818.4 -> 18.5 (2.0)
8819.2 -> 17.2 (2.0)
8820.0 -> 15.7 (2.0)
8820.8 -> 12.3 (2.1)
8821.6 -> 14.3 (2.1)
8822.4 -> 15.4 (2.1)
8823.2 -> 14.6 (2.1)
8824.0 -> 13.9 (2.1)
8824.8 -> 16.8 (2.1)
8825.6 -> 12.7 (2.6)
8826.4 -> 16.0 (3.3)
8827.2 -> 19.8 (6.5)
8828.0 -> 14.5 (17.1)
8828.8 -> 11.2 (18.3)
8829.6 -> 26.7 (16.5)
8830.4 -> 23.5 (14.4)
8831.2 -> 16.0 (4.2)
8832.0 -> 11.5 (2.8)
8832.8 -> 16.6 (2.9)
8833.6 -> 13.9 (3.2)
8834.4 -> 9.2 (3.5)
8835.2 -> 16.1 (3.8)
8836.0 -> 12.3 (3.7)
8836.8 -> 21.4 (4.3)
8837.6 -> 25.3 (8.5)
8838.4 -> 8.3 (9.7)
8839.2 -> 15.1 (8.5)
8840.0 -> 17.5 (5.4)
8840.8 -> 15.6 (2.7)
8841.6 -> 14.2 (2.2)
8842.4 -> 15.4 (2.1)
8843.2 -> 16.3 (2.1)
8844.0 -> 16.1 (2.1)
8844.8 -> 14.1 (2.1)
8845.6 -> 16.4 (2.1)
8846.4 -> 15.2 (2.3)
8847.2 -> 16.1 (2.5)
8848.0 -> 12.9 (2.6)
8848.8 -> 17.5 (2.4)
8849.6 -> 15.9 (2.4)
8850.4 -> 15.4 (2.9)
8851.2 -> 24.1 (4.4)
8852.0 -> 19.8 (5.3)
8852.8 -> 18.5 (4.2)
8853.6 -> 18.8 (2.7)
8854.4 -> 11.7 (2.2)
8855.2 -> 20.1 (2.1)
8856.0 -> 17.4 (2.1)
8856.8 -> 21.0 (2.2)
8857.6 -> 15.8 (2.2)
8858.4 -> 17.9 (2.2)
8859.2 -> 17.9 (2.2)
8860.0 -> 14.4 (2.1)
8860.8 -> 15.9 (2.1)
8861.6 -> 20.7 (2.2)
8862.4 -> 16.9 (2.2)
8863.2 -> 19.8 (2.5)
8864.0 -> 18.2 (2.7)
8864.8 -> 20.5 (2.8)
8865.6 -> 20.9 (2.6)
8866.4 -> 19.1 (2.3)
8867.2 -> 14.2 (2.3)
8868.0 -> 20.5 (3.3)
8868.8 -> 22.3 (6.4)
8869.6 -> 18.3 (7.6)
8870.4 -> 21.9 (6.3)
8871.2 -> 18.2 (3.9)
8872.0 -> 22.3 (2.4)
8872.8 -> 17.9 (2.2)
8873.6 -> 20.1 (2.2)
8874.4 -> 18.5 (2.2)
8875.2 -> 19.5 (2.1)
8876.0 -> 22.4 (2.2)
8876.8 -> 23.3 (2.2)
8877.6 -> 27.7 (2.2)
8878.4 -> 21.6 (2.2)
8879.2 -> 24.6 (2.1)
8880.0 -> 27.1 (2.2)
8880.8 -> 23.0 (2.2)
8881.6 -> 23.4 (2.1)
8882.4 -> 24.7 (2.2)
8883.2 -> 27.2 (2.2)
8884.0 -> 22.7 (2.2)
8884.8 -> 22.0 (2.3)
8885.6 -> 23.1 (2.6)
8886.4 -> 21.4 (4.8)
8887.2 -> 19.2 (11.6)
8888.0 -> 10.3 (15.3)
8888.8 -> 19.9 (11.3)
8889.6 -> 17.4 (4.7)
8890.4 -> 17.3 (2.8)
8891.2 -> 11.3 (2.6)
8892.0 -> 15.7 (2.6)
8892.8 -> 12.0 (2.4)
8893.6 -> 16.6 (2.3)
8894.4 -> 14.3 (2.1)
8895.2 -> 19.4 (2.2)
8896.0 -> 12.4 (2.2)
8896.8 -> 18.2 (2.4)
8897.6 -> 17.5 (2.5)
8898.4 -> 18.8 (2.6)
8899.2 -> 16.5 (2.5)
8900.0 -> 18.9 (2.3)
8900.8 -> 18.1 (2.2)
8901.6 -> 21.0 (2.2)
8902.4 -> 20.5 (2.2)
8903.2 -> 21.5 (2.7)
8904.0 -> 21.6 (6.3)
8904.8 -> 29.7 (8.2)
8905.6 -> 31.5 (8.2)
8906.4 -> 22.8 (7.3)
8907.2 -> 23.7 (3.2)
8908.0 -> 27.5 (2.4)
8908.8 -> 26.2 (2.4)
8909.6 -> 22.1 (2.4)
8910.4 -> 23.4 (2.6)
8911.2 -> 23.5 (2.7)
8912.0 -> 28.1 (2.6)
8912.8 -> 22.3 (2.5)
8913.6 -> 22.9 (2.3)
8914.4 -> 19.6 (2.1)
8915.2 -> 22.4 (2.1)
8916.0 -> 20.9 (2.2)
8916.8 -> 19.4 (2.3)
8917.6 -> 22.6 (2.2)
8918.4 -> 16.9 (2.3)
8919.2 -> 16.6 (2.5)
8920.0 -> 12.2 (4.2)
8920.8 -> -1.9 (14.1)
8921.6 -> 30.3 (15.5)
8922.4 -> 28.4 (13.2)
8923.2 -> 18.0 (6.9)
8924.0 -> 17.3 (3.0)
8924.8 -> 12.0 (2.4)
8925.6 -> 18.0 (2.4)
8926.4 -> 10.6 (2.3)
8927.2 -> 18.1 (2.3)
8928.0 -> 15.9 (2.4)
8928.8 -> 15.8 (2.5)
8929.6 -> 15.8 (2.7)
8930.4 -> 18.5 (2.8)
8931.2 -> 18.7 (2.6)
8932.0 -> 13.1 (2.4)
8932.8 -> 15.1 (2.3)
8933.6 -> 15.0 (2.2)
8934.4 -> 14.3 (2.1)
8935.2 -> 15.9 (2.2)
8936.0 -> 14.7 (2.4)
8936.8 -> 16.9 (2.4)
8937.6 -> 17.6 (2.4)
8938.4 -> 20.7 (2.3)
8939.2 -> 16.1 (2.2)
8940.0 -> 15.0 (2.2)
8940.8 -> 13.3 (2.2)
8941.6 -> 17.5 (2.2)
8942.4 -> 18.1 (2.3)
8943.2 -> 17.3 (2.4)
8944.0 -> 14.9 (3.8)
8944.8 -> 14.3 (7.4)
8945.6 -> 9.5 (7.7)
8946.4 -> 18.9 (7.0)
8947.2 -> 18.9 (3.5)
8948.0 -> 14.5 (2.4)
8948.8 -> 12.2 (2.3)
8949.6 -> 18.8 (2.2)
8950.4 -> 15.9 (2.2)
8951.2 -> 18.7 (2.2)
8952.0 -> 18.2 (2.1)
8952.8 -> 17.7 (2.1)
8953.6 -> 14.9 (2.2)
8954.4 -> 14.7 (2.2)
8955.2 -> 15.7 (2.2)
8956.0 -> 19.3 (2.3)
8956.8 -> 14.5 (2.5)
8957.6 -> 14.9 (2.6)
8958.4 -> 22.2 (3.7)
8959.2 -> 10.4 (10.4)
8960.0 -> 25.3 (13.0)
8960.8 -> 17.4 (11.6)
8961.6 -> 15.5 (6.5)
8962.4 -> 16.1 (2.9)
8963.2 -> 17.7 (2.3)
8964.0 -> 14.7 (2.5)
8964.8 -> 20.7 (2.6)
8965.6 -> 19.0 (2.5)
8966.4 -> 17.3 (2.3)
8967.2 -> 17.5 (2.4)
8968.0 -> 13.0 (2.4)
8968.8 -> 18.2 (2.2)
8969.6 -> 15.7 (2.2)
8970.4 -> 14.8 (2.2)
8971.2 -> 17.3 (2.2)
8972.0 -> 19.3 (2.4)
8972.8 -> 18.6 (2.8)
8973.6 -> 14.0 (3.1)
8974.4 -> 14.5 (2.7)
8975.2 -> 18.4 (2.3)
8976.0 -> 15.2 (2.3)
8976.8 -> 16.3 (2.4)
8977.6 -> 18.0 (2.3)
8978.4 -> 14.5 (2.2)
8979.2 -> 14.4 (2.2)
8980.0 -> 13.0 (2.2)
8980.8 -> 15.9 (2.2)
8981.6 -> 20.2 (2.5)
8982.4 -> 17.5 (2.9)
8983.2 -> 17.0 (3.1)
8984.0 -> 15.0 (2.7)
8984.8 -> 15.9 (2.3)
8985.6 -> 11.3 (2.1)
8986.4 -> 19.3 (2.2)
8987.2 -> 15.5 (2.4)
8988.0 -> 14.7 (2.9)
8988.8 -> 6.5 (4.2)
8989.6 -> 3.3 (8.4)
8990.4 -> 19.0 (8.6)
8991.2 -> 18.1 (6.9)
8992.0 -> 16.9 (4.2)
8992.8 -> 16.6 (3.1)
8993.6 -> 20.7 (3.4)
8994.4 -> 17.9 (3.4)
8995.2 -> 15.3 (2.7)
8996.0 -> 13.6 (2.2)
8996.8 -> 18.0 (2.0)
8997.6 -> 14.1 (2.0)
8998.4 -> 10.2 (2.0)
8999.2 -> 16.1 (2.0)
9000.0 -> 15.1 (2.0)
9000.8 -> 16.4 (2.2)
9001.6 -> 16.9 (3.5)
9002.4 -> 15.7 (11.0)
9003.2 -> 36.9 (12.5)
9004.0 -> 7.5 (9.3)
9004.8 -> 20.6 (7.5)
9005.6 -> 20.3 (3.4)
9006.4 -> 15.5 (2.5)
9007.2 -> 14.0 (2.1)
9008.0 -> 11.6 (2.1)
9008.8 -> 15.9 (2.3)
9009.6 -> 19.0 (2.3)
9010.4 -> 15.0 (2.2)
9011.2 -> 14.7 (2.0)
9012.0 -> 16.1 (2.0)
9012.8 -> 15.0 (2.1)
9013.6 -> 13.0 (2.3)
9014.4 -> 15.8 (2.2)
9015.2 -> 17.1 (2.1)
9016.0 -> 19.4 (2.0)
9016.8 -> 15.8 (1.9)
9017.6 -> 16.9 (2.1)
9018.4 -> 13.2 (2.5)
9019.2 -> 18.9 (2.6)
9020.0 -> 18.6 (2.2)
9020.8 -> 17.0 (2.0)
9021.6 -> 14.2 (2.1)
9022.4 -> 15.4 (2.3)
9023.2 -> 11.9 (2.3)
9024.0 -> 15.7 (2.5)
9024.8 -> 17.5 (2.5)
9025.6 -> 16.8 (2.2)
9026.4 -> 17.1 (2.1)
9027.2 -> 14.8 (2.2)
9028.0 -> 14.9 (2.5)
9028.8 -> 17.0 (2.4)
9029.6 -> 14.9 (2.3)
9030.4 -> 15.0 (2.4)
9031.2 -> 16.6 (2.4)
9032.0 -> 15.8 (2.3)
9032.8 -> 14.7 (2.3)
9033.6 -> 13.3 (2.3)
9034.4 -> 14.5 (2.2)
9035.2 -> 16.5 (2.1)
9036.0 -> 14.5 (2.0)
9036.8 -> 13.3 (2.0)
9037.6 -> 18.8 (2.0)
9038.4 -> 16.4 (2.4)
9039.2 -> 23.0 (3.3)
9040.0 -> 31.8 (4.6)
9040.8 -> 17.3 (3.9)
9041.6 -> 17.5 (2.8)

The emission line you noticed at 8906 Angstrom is [N II]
